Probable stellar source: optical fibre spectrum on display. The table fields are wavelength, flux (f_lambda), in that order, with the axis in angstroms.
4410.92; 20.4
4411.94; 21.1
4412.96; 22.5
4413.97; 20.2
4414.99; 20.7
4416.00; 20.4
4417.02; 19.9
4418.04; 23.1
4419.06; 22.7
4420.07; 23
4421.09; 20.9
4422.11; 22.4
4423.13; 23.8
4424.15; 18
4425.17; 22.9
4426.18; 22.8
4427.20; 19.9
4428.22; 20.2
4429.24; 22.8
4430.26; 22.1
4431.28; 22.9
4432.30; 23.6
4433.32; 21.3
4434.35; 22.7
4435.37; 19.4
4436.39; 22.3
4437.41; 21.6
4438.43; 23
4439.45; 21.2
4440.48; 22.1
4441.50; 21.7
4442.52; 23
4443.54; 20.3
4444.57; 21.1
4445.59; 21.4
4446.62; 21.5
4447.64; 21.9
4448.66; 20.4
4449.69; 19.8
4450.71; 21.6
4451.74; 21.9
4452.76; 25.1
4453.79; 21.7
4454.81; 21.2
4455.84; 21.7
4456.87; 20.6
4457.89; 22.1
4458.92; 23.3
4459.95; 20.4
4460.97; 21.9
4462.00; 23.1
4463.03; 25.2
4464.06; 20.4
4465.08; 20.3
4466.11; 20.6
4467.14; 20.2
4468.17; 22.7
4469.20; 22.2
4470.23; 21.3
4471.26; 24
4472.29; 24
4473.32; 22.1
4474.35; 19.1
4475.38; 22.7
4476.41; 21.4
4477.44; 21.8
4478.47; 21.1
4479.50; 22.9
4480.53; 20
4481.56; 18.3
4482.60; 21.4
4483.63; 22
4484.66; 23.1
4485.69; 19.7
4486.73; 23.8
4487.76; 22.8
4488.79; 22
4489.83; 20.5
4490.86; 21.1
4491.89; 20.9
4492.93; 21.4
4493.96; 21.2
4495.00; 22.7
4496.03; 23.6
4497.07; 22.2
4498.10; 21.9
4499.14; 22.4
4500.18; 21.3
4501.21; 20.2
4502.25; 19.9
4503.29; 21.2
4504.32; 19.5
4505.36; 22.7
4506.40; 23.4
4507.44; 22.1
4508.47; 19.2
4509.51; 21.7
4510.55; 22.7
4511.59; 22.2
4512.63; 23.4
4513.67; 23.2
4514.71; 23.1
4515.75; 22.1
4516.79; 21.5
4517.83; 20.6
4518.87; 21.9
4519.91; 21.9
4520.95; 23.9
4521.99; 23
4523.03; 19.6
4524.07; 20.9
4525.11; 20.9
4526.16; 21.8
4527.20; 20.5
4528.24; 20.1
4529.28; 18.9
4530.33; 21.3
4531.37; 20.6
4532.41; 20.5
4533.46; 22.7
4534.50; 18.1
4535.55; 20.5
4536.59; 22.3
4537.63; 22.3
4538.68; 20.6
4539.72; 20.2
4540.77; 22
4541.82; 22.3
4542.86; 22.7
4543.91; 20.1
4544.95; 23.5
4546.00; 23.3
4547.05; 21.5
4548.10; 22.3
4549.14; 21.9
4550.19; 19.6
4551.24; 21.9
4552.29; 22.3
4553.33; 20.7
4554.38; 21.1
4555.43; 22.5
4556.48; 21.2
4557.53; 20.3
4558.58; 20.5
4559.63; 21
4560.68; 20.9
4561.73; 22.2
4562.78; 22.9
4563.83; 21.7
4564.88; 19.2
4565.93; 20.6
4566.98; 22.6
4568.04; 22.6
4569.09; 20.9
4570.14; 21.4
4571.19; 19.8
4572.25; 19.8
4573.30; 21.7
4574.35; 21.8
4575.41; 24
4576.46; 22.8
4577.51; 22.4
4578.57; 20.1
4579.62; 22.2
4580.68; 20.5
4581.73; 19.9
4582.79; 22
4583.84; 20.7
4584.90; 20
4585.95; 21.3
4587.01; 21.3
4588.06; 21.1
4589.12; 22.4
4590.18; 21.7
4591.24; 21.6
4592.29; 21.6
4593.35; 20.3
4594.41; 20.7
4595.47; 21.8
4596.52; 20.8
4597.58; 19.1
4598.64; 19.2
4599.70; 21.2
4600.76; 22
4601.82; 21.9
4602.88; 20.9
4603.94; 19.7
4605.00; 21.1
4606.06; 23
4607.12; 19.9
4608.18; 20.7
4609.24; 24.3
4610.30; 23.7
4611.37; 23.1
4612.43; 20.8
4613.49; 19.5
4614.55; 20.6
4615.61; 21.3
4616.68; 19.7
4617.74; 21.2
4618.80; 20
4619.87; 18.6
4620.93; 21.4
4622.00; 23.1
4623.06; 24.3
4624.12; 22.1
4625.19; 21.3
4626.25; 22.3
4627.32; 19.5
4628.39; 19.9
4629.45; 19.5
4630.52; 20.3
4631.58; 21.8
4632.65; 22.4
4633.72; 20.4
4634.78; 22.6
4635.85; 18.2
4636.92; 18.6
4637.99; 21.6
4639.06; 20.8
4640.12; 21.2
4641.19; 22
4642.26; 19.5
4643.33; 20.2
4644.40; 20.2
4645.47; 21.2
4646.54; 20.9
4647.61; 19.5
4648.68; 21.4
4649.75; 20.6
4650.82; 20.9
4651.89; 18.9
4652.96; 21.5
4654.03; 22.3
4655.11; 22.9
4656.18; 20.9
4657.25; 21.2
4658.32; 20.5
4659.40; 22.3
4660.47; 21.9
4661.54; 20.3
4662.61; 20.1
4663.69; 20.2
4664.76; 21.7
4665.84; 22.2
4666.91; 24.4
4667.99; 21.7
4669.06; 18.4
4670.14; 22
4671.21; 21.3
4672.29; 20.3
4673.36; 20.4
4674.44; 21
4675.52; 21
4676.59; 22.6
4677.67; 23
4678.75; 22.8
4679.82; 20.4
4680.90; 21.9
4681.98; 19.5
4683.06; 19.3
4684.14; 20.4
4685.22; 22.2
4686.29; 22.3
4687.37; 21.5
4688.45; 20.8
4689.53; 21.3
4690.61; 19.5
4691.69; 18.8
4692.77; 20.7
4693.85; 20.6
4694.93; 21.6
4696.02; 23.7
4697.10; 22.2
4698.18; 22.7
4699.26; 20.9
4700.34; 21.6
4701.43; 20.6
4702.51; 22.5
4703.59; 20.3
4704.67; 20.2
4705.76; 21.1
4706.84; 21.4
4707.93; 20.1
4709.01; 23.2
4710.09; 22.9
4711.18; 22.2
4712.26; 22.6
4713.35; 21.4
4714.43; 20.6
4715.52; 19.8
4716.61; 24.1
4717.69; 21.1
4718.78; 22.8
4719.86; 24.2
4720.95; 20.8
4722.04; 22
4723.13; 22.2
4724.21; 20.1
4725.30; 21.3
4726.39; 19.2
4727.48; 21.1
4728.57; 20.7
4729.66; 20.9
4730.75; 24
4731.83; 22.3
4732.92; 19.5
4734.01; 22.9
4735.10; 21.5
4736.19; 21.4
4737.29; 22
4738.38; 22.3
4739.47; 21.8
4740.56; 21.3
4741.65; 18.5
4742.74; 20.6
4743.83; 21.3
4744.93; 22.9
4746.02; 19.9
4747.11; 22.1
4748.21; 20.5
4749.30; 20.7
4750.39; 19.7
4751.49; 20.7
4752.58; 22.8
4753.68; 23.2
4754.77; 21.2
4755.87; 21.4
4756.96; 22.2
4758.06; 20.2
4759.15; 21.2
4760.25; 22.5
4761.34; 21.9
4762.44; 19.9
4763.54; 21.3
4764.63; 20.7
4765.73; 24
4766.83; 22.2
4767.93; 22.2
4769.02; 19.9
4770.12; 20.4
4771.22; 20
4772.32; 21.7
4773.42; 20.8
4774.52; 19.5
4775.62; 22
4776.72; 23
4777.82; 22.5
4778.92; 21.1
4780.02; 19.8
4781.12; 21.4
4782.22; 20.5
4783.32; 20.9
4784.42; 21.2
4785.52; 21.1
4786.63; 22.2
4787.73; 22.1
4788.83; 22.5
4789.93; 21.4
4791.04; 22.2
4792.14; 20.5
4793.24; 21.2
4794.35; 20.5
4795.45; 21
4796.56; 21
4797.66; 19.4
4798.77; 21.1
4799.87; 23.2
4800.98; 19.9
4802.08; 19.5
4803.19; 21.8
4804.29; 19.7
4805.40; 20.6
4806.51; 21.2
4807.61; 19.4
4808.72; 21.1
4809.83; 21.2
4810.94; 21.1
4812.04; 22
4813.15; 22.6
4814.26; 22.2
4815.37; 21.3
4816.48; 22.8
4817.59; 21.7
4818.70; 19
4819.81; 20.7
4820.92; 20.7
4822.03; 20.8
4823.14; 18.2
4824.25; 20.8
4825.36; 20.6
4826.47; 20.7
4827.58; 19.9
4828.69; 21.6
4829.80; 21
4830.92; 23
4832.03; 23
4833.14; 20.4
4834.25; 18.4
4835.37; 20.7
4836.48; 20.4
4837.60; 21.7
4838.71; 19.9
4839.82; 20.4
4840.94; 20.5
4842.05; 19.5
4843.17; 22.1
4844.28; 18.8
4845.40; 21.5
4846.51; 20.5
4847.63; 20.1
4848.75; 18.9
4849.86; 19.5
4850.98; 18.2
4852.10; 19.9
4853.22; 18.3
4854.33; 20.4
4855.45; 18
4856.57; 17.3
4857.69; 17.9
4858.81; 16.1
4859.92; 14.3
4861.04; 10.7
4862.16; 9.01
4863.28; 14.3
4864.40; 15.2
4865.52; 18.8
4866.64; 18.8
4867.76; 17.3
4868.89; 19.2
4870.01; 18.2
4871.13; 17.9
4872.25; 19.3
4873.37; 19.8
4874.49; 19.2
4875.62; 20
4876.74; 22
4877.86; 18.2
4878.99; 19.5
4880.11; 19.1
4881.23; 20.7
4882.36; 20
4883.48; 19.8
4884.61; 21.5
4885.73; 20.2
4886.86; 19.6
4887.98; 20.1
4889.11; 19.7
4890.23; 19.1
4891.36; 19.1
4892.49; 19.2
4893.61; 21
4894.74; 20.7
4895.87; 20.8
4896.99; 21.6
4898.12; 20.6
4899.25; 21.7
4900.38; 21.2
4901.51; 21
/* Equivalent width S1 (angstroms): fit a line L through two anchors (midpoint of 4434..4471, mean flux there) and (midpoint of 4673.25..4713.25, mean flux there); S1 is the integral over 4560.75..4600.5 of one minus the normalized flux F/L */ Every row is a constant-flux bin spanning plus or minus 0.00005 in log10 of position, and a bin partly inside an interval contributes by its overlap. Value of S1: 0.5 angstroms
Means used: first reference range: 21.7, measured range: 21.2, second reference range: 21.4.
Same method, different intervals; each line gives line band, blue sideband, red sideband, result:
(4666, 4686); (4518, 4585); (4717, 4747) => 0.1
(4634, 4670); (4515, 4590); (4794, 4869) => -0.3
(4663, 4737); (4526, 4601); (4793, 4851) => -1.6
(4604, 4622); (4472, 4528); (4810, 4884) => -0.2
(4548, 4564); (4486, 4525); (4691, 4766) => 0.2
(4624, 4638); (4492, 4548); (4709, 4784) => 0.5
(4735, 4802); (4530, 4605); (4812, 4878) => -4.6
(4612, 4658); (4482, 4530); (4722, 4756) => 1.3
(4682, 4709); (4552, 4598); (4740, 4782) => 0.2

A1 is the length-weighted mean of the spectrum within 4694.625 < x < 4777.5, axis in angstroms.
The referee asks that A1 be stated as 21.5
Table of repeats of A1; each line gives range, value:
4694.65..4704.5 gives 21.7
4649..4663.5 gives 21.1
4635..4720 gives 21.2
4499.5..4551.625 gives 21.5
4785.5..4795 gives 21.5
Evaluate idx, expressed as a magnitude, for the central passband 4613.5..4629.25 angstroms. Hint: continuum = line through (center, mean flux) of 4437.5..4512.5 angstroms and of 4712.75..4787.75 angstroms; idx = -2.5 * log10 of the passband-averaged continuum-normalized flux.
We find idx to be 0.03 mag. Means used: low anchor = 21.7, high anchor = 21.4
